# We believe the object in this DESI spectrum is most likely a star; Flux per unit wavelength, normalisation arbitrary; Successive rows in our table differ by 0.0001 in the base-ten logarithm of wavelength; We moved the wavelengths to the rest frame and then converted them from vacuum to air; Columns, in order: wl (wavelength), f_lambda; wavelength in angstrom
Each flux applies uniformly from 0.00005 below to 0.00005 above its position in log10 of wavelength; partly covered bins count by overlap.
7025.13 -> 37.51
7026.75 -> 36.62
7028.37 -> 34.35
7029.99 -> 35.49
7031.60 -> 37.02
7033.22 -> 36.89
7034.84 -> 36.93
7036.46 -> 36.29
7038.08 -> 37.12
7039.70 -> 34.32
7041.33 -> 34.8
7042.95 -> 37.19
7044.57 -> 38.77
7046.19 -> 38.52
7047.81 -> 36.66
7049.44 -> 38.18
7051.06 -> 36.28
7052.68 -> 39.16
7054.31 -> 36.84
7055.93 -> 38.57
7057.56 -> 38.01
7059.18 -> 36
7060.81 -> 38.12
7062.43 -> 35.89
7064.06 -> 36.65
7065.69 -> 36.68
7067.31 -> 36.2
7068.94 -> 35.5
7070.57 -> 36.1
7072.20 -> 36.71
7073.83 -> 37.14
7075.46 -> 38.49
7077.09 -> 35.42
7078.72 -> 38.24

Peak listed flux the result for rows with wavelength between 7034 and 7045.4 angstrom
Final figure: 38.77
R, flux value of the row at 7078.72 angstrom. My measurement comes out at 38.24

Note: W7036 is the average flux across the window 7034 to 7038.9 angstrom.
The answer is 36.8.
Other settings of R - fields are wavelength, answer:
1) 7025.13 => 37.51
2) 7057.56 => 38.01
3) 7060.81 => 38.12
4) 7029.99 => 35.49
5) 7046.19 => 38.52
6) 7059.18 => 36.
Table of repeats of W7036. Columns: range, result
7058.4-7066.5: 36.7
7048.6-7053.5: 37.8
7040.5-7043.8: 36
